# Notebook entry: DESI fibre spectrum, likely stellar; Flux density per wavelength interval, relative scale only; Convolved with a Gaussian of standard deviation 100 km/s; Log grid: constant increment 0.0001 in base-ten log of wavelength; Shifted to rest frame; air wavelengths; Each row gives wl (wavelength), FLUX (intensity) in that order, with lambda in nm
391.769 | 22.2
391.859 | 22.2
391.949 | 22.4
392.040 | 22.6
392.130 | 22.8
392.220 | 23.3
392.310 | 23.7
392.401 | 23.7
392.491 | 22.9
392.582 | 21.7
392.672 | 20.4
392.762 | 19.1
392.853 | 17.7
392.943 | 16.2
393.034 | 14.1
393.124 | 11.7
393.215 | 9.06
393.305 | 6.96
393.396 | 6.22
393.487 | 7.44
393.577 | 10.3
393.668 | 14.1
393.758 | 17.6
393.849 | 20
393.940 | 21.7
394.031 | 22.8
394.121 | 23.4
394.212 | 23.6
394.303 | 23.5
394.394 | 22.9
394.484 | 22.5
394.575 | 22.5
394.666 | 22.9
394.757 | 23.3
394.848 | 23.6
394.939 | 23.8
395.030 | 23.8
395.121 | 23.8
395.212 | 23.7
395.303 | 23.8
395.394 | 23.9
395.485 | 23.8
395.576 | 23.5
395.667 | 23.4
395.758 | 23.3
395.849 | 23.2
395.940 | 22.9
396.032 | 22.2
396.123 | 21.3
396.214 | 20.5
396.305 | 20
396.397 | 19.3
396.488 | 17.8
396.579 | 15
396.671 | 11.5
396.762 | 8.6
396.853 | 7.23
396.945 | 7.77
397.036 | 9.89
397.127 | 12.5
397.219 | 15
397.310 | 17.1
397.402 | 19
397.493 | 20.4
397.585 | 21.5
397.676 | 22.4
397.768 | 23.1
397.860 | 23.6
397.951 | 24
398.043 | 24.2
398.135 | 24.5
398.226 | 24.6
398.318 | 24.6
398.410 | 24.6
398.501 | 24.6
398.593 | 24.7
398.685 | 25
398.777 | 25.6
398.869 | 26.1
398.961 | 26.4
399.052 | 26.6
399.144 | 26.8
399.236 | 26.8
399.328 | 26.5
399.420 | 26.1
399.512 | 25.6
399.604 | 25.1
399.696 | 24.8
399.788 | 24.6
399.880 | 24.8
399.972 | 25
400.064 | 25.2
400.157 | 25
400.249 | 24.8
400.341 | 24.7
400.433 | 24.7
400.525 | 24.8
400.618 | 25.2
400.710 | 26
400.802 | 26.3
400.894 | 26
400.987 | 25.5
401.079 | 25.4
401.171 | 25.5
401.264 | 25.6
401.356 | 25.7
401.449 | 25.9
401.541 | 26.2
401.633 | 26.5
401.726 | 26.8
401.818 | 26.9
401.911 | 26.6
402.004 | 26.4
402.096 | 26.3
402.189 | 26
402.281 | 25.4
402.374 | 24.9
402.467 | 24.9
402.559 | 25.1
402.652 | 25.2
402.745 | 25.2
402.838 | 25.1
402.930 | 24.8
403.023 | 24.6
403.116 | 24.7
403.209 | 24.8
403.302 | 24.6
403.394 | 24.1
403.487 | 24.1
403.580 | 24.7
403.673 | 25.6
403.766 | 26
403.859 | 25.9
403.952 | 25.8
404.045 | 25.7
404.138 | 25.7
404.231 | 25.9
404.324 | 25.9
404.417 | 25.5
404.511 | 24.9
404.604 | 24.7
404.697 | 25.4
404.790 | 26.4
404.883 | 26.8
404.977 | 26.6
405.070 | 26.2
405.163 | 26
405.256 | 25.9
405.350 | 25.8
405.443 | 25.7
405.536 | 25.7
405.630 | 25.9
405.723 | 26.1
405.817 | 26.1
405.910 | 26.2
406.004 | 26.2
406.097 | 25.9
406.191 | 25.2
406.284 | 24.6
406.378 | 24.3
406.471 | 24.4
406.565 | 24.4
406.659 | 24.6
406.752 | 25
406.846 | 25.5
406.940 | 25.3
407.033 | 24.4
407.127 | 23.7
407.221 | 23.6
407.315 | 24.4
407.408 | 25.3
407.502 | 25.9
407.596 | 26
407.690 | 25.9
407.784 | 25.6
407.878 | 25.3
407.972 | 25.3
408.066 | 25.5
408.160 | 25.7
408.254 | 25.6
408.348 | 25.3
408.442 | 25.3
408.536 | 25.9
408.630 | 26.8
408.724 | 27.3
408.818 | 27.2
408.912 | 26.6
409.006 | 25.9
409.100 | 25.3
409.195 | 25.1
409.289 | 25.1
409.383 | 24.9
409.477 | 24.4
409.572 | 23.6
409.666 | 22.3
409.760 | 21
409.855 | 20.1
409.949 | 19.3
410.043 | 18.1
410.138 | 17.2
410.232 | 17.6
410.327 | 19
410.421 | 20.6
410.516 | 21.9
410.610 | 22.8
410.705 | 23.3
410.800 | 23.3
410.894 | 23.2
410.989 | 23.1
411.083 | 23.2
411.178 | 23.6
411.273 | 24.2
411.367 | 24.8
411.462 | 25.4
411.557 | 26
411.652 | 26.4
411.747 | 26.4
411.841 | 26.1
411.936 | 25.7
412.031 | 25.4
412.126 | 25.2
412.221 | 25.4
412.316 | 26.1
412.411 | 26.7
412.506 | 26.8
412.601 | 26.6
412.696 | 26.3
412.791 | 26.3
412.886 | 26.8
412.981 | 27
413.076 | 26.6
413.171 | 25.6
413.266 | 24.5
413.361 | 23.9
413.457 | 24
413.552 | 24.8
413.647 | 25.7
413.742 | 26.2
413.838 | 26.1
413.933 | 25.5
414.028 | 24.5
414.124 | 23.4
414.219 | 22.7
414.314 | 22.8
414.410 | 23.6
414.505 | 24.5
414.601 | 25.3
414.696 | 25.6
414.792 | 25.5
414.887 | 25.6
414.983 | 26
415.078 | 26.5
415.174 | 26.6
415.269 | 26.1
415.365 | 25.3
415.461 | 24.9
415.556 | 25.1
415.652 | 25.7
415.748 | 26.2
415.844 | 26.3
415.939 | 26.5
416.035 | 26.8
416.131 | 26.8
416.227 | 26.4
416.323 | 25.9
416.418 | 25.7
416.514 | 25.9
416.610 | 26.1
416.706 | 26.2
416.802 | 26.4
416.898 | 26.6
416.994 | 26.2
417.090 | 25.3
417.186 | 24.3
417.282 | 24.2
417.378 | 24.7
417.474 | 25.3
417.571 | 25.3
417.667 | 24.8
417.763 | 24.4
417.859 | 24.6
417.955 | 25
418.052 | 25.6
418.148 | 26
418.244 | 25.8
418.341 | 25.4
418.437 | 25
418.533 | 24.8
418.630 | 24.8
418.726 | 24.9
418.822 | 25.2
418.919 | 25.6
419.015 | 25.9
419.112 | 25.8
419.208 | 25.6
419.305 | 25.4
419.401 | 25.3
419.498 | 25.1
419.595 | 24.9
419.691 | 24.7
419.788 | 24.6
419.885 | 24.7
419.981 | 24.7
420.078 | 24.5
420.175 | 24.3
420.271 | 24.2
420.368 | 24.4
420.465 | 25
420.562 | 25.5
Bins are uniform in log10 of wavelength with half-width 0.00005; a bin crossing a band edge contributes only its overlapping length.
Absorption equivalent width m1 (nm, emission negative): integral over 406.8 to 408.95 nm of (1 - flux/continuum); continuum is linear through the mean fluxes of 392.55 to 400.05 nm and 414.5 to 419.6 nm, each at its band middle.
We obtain -0.20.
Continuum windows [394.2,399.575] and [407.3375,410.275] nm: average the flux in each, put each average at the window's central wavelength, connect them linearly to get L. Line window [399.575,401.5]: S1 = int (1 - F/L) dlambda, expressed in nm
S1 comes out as -0.24 nm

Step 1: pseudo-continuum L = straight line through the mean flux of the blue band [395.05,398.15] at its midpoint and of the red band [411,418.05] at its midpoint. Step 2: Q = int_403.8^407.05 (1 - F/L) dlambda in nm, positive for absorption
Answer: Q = -0.46 nm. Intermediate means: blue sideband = 19.5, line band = 25.6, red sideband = 25.5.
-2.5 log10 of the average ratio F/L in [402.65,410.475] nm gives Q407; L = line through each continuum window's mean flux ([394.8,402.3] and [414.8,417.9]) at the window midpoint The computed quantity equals -0.02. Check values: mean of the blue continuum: 23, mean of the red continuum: 25.7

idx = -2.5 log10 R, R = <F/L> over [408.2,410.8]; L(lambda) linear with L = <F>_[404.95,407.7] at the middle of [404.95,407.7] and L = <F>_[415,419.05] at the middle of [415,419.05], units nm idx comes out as 0.10 mag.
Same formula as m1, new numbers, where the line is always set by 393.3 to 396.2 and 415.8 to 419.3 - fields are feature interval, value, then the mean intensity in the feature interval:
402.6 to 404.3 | -0.19 nm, 25.1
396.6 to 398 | 0.34 nm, 16.2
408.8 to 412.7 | 0.06 nm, 23.8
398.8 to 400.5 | -0.28 nm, 25.5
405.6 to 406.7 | -0.10 nm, 25.3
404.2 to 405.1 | -0.11 nm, 25.8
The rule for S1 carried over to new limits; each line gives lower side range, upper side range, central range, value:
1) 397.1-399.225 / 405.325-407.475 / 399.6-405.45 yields -0.32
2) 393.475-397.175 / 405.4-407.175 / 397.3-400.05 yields -0.40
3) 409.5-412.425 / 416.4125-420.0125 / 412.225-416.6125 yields -0.27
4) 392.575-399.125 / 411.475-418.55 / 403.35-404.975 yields -0.23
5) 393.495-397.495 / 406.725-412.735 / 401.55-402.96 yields -0.26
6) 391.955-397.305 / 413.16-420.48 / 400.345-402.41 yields -0.50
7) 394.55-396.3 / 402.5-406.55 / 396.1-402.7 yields 0.30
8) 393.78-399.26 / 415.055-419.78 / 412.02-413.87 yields -0.09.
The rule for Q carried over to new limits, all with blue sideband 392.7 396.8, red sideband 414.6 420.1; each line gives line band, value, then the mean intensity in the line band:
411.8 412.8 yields -0.08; 26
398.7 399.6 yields -0.25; 26.2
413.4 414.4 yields 0.00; 24.5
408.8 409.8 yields -0.06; 24.6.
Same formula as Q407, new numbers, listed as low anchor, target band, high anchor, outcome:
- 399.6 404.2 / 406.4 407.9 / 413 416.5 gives 0.02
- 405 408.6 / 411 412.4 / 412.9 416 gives 0.00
